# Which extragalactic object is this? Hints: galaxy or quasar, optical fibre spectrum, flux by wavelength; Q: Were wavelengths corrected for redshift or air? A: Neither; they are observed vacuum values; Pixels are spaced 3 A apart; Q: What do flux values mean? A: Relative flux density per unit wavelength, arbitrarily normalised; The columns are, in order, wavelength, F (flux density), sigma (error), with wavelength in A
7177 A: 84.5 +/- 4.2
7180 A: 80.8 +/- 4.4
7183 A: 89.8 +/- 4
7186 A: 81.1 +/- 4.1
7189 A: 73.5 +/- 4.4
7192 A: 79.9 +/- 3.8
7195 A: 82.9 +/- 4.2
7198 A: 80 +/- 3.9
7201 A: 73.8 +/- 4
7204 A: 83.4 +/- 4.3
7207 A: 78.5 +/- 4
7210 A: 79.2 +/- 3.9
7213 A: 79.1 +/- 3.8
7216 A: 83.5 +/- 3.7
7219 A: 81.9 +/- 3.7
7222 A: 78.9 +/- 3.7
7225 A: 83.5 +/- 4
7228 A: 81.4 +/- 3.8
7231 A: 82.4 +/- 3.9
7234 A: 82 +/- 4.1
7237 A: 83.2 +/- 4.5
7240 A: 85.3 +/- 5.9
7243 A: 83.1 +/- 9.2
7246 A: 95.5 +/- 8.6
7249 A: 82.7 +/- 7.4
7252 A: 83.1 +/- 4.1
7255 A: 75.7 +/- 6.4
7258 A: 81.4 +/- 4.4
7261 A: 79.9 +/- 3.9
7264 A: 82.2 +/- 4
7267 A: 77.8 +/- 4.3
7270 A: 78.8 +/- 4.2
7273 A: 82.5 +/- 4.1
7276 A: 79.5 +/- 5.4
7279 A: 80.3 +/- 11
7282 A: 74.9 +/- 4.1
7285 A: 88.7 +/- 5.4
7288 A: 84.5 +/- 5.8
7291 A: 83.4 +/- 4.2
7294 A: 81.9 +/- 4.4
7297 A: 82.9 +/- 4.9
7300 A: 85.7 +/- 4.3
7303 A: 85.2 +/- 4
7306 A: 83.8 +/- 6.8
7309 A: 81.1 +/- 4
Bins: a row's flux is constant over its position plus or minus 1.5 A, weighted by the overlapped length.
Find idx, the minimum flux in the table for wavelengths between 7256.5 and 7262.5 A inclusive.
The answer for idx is 79.9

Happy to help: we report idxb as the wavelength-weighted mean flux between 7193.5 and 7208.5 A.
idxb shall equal 79.7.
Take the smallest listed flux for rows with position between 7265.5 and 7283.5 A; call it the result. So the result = 74.9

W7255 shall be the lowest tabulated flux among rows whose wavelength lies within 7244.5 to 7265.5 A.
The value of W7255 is 75.7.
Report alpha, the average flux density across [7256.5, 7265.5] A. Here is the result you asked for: 81.2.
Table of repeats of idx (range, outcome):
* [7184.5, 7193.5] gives 73.5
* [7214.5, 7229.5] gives 78.9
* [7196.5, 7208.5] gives 73.8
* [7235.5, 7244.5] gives 83.1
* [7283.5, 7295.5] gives 81.9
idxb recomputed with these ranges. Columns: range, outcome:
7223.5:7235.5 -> 82.3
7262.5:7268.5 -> 80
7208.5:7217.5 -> 80.6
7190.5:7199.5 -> 80.9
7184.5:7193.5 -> 78.2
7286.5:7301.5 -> 83.7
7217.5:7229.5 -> 81.4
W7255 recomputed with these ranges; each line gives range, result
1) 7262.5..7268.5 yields 77.8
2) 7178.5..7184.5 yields 80.8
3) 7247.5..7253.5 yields 82.7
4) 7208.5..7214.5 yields 79.1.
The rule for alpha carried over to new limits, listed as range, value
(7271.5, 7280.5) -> 80.8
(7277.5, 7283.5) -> 77.6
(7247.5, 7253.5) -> 82.9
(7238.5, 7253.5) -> 85.9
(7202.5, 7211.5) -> 80.4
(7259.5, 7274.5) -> 80.2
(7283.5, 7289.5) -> 86.6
